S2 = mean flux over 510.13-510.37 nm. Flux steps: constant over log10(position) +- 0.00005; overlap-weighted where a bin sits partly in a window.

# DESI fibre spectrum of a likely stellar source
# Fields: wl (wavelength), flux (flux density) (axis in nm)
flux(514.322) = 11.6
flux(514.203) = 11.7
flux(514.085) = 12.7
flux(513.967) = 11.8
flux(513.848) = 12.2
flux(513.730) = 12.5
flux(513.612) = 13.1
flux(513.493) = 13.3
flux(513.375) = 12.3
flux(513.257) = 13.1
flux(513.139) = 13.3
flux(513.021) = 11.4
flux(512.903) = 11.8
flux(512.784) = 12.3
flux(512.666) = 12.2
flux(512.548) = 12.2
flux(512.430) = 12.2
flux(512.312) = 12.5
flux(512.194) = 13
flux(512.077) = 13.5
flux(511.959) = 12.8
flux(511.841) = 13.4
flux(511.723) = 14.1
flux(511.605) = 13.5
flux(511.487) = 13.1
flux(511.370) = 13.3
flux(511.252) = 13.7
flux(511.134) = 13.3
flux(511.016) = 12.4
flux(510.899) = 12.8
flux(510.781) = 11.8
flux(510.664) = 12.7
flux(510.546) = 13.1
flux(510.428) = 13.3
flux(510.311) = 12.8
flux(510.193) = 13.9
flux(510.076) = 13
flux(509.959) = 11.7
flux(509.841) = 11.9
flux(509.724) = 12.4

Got 13.4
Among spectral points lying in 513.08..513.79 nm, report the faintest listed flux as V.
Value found 12.3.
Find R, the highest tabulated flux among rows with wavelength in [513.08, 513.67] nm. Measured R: 13.3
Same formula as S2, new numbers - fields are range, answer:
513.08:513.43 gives 12.9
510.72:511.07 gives 12.4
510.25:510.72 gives 13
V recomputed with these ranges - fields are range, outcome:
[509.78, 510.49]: 11.7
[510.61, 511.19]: 11.8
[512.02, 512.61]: 12.2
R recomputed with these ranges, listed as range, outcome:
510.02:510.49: 13.9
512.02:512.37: 13.5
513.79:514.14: 12.7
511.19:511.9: 14.1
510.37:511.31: 13.7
